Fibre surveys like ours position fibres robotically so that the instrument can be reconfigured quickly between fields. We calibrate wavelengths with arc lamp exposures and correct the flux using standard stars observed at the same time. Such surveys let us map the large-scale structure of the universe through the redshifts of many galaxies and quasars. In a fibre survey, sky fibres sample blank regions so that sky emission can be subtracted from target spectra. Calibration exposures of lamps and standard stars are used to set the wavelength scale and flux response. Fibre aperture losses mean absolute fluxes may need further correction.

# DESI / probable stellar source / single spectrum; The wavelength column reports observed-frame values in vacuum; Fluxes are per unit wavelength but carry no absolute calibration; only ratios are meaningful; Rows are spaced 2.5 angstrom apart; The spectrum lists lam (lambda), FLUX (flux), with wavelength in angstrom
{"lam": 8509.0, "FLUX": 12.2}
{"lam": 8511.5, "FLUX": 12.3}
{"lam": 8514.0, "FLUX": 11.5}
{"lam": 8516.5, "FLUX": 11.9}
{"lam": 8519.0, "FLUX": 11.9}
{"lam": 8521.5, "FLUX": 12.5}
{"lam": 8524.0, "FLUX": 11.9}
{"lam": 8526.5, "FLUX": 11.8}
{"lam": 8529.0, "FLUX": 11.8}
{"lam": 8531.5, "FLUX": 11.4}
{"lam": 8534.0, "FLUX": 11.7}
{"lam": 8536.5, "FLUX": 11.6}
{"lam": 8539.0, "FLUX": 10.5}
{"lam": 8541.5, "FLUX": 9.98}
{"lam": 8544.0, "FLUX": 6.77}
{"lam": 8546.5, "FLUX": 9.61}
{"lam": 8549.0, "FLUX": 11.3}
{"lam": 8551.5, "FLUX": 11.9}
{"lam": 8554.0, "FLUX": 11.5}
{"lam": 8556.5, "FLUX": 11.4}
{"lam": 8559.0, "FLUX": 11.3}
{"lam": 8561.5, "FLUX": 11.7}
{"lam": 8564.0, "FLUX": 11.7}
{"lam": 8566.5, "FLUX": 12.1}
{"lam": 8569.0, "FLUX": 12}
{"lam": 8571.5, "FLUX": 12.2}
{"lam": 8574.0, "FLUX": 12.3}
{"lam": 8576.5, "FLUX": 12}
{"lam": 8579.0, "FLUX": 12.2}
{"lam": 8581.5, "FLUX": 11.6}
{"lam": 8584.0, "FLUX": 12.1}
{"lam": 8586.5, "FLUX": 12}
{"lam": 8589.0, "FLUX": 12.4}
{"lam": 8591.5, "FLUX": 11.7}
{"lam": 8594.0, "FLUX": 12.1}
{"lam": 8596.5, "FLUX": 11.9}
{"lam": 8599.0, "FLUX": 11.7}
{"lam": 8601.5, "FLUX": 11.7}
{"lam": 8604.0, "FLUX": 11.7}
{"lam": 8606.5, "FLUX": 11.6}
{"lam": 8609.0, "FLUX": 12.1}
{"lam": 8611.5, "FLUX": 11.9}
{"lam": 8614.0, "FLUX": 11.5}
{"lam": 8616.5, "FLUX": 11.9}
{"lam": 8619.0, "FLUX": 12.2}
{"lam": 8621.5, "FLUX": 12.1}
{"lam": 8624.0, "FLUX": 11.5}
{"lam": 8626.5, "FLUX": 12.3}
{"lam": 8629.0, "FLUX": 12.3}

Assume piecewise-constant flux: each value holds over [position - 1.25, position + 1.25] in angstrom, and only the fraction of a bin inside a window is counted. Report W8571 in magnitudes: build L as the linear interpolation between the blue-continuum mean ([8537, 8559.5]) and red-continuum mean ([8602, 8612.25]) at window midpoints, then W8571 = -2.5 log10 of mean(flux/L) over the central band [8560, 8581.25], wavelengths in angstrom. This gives -0.10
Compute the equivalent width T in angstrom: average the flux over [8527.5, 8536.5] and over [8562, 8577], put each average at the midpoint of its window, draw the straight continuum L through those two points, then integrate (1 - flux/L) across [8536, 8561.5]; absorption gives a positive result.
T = 2.60 angstrom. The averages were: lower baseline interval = 11.6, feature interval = 10.6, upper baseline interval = 12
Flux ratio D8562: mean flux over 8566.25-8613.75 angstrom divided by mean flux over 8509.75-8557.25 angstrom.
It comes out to 1.1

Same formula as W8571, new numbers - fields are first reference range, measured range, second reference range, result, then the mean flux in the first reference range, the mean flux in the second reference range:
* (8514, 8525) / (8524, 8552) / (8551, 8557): 0.10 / 12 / 11.6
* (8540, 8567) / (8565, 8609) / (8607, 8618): -0.05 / 10.8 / 11.8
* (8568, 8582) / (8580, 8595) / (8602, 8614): 0.00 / 12.1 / 11.8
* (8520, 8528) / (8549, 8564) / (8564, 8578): 0.05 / 12.1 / 12.1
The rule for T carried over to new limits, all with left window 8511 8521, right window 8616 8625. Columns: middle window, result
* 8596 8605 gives 0.1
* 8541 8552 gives 2.0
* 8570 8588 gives -0.2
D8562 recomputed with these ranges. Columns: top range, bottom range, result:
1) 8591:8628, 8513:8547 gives 1.07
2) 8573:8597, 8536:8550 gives 1.22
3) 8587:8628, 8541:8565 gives 1.11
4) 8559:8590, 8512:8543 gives 1.04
